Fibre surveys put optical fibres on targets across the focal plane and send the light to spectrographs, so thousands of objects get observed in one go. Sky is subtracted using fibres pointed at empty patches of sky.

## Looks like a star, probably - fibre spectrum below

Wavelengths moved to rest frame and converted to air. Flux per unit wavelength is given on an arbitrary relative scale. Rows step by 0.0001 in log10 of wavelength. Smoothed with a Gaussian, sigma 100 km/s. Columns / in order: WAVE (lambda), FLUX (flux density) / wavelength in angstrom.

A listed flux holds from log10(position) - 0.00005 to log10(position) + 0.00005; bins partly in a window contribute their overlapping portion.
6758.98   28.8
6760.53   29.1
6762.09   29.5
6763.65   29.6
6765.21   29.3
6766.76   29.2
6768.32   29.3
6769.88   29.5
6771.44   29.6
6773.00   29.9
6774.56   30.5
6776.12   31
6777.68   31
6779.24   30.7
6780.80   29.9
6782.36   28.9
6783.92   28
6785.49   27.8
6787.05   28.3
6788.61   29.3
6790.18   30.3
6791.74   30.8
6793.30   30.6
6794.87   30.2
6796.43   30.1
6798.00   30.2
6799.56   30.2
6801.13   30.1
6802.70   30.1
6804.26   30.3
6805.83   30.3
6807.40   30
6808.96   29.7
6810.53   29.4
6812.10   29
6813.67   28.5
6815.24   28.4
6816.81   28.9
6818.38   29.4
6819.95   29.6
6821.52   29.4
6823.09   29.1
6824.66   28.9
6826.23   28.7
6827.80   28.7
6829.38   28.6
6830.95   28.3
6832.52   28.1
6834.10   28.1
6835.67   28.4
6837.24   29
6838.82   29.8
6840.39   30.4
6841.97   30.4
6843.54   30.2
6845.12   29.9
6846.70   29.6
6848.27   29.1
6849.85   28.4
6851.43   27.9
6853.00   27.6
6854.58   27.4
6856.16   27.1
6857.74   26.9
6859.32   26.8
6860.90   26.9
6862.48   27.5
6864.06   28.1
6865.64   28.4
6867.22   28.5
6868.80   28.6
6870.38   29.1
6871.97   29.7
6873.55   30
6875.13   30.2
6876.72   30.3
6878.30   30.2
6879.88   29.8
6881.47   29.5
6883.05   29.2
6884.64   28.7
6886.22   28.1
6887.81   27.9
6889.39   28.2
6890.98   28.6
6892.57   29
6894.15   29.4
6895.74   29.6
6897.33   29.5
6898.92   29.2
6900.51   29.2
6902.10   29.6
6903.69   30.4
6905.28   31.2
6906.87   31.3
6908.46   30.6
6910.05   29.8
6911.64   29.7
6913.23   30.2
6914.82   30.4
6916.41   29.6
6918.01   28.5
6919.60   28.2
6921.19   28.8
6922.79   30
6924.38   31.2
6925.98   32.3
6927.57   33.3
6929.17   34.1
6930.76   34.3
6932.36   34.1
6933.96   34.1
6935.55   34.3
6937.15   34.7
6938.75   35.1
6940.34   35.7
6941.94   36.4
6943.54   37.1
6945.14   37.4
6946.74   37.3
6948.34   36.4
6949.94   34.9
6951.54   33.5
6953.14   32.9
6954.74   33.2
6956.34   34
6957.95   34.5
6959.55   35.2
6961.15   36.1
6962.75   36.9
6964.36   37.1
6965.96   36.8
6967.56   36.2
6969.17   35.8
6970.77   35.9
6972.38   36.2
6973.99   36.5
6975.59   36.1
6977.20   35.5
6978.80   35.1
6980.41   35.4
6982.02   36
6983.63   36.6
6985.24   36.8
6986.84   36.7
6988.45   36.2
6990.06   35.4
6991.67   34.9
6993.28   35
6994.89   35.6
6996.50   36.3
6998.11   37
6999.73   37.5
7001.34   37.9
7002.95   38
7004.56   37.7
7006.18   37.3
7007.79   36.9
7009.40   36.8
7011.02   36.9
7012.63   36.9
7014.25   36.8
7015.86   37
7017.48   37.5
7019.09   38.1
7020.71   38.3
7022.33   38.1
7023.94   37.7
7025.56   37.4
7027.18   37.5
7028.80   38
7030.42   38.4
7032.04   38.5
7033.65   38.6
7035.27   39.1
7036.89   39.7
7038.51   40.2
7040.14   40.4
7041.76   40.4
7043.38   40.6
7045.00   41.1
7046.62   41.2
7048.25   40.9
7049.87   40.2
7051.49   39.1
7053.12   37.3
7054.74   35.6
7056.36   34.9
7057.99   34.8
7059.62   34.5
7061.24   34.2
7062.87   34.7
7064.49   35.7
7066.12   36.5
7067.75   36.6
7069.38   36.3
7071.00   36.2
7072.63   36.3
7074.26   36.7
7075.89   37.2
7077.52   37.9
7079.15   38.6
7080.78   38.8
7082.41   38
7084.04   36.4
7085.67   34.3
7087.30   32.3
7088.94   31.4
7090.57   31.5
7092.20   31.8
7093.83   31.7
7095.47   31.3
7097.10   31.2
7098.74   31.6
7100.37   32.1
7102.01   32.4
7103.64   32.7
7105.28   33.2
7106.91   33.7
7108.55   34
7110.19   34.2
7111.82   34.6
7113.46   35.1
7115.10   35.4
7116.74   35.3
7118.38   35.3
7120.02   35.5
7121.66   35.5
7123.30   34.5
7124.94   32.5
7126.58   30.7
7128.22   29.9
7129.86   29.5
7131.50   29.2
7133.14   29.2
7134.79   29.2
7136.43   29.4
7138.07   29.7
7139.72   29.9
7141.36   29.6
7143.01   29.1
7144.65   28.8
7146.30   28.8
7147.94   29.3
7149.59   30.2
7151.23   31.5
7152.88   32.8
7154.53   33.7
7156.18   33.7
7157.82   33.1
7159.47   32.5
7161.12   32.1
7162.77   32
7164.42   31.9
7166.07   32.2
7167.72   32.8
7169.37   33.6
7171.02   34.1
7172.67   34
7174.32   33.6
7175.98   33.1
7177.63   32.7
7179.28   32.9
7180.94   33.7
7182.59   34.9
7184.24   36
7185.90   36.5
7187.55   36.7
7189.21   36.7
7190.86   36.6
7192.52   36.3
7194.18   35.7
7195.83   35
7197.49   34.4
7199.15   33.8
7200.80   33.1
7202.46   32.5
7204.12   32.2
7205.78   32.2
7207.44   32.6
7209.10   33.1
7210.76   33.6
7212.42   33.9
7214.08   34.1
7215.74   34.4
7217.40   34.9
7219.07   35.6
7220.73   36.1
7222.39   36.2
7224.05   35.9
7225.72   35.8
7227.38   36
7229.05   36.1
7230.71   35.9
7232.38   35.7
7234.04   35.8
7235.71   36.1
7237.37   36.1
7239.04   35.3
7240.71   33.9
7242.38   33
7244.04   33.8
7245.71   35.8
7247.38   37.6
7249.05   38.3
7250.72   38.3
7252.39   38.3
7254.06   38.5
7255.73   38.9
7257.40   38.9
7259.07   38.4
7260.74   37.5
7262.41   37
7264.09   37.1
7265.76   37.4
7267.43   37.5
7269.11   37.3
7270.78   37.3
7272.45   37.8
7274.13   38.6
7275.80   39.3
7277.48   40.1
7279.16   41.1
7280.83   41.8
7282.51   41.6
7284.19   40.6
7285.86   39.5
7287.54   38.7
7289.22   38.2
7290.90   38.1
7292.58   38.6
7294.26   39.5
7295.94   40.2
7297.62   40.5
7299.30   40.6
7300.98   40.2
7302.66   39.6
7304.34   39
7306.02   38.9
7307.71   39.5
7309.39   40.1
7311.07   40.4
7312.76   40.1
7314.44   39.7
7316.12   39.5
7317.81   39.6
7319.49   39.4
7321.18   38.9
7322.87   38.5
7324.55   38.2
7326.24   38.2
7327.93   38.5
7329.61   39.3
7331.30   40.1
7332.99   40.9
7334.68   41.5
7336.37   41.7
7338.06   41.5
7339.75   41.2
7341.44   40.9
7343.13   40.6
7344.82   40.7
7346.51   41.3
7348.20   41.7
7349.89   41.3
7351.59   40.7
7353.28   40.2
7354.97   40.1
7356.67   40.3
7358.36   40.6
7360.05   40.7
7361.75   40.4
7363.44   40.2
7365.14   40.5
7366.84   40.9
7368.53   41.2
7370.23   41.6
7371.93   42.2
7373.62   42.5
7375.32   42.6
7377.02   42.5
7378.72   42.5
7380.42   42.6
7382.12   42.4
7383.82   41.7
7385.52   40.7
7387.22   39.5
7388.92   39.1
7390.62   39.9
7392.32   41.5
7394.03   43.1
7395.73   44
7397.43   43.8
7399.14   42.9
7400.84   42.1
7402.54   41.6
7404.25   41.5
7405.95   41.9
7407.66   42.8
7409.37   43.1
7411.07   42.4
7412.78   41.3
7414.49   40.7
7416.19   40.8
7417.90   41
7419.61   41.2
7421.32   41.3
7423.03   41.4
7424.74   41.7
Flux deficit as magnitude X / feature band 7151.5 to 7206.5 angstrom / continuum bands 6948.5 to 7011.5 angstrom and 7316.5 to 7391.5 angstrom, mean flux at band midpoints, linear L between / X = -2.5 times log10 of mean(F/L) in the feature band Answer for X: 0.14 mag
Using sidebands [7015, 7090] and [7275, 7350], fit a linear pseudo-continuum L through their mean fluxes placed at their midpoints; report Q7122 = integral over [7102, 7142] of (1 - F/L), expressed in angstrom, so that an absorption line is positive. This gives 6.0 angstrom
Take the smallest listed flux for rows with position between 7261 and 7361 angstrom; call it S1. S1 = 37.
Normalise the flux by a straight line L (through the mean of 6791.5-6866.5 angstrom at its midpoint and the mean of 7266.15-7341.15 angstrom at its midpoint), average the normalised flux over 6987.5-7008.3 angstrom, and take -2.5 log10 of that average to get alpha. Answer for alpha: -0.119 mag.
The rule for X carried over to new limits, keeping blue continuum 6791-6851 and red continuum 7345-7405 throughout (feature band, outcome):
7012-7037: -0.12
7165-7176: 0.11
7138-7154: 0.21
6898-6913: 0.04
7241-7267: 0.05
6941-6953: -0.12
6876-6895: 0.06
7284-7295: 0.02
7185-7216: 0.10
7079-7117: 0.05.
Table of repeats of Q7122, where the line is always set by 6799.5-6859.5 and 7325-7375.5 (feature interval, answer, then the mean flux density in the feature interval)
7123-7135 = 1.8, 30.5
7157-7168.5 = 1.3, 32.4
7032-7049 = -3.2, 40.1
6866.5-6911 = 1.3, 29.5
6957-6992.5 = -4.1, 36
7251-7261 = 0.0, 38.5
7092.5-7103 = 1.0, 31.7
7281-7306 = -0.1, 39.7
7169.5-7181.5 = 1.1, 33.4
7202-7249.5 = 3.8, 34.9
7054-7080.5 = -1.3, 36.1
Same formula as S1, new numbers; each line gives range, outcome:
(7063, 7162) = 28.8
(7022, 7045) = 37.4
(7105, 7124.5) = 33.2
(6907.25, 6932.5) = 28.2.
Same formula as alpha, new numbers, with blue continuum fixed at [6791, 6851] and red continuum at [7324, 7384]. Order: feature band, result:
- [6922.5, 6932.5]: -0.036 mag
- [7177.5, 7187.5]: 0.075 mag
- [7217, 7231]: 0.067 mag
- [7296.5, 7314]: 0.000 mag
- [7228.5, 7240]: 0.074 mag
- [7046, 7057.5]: -0.116 mag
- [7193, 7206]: 0.117 mag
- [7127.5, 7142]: 0.222 mag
